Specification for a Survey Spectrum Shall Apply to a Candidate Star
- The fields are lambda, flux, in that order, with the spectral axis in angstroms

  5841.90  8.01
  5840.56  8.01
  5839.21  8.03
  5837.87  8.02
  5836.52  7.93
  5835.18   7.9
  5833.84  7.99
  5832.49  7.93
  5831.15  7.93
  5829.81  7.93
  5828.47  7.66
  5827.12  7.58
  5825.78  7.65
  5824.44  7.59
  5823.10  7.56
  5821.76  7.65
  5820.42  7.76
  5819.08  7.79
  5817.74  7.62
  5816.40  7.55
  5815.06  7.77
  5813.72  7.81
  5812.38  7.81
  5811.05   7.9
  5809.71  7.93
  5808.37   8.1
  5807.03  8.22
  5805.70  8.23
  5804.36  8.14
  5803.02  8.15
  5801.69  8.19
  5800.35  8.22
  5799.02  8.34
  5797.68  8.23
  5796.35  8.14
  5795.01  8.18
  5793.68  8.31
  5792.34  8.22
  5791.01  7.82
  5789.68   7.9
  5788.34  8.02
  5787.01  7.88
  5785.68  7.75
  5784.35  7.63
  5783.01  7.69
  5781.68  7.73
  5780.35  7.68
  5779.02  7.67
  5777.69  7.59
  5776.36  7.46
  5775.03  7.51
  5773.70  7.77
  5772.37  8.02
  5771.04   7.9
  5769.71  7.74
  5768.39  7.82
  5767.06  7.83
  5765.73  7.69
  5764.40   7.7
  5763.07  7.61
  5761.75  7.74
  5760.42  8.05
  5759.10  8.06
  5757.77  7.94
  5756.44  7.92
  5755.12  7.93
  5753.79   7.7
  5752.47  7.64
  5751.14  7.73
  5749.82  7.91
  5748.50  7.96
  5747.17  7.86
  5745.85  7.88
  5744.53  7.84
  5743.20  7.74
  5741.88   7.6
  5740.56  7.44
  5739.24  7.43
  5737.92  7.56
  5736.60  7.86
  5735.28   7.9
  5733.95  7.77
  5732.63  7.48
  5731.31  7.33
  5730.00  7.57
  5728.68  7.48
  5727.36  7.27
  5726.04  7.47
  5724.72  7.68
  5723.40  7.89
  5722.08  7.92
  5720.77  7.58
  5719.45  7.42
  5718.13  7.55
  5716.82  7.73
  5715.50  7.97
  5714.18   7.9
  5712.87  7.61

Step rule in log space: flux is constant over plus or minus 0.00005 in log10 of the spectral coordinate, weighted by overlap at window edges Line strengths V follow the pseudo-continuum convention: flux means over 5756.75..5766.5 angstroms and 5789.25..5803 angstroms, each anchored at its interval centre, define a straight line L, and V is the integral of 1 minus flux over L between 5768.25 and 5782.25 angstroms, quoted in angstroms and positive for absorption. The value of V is 0.4 angstroms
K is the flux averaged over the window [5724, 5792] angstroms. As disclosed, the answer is 7.73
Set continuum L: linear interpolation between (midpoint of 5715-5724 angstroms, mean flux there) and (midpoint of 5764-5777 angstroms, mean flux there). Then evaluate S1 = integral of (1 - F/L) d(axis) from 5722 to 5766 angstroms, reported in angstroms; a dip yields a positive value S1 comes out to 0.1 angstroms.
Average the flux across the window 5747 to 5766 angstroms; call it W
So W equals 7.83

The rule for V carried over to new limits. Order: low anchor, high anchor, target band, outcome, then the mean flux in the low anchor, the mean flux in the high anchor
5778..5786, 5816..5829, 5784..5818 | -1.5 angstroms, 7.68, 7.64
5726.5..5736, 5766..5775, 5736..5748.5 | -0.1 angstroms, 7.54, 7.82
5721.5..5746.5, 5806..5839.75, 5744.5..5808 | -1.4 angstroms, 7.63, 7.83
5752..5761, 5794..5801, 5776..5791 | 0.7 angstroms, 7.9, 8.23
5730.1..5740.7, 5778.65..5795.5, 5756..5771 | -0.1 angstroms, 7.61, 7.88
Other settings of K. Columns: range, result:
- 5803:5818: 7.93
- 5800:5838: 7.87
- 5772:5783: 7.67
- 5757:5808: 7.92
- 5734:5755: 7.74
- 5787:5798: 8.08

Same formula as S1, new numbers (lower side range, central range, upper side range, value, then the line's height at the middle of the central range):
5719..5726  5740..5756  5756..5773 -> 0.0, 7.78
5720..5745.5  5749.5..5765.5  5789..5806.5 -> 0.0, 7.83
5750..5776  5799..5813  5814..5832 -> -0.7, 7.73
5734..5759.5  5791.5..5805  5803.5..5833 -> -0.7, 7.81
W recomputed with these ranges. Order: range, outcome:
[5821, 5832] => 7.7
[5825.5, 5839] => 7.86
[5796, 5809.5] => 8.19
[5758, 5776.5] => 7.79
